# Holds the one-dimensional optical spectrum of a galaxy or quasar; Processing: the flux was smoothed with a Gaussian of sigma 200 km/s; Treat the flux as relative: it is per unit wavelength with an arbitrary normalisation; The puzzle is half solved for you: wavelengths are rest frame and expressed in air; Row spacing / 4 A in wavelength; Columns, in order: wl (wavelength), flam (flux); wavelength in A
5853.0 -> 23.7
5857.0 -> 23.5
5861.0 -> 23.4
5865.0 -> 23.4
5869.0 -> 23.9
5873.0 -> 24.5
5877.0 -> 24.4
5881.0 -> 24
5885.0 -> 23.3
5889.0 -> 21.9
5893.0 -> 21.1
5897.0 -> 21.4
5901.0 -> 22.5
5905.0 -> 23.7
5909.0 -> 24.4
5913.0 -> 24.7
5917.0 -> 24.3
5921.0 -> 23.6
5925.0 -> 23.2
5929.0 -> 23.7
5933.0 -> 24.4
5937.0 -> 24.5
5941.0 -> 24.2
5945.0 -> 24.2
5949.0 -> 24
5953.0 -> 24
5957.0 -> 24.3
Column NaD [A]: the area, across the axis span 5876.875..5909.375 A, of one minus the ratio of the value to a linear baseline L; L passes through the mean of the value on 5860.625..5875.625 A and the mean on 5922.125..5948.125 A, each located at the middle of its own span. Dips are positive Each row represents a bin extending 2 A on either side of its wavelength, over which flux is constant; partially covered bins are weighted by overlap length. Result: 1.5 A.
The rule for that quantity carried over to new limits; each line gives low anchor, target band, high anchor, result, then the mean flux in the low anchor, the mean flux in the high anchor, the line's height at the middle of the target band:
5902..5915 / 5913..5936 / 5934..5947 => 0.3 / 24.1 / 24.3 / 24.2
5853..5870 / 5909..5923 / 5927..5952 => -0.1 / 23.5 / 24.2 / 24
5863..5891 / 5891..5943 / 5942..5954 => 0.8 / 23.6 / 24.1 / 23.9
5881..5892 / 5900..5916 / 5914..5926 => -0.3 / 22.7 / 23.8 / 23.4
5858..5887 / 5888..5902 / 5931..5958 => 1.3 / 23.8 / 24.2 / 24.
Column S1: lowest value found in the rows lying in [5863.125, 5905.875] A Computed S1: 21.1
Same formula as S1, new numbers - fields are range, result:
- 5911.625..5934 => 23.2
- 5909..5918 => 24.3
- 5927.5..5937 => 23.7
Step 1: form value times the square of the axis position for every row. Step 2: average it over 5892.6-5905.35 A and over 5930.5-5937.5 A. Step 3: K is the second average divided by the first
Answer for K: 1.12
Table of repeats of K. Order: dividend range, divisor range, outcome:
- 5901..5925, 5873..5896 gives 1.05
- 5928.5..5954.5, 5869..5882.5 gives 1.02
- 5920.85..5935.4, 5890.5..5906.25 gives 1.09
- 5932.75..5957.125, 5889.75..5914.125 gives 1.07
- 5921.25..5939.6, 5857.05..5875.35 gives 1.03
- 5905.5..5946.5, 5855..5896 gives 1.05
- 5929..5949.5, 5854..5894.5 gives 1.06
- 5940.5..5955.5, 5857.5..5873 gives 1.05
